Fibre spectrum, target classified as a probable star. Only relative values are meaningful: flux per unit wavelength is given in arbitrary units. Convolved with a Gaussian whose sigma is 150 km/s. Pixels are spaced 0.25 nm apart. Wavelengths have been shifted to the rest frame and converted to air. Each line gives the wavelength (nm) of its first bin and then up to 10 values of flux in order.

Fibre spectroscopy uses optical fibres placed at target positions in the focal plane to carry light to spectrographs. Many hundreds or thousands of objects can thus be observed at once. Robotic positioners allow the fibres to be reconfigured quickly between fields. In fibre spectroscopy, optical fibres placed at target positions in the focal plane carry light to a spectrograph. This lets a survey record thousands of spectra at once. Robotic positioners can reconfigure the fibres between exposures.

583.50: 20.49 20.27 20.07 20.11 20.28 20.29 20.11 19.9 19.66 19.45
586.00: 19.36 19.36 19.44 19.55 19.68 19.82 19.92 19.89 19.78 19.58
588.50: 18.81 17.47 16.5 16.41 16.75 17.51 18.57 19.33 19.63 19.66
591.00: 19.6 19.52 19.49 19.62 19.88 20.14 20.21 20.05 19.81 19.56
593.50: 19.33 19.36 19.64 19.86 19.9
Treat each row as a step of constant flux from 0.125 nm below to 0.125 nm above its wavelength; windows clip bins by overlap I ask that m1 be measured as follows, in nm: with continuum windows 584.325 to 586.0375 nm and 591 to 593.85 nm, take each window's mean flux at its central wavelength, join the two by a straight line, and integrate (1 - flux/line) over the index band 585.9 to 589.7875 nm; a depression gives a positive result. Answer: 0.210 nm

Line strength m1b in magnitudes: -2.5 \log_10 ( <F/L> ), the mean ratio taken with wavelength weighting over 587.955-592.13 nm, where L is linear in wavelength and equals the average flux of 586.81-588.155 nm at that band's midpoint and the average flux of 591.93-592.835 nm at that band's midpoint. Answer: 0.071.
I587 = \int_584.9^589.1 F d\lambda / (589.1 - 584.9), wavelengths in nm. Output 19.3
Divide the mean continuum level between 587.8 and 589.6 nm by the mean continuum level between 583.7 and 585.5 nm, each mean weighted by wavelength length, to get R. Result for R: 0.90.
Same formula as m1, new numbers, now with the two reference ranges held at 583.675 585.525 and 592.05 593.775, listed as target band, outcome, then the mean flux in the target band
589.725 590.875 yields 0.05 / 19.1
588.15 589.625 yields 0.18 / 17.6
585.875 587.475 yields 0.04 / 19.6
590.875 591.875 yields 0.02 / 19.6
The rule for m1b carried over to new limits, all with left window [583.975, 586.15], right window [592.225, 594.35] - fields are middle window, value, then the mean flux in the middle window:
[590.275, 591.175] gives 0.01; 19.6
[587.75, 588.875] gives 0.05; 19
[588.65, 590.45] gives 0.13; 17.6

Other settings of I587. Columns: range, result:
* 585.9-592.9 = 19.1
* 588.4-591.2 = 18.2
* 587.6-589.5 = 18.3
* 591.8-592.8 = 20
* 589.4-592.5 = 19.2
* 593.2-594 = 19.4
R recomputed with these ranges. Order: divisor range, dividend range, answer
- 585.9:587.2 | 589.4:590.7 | 0.95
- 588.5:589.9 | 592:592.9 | 1.17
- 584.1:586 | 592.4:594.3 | 0.99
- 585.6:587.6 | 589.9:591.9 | 0.99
